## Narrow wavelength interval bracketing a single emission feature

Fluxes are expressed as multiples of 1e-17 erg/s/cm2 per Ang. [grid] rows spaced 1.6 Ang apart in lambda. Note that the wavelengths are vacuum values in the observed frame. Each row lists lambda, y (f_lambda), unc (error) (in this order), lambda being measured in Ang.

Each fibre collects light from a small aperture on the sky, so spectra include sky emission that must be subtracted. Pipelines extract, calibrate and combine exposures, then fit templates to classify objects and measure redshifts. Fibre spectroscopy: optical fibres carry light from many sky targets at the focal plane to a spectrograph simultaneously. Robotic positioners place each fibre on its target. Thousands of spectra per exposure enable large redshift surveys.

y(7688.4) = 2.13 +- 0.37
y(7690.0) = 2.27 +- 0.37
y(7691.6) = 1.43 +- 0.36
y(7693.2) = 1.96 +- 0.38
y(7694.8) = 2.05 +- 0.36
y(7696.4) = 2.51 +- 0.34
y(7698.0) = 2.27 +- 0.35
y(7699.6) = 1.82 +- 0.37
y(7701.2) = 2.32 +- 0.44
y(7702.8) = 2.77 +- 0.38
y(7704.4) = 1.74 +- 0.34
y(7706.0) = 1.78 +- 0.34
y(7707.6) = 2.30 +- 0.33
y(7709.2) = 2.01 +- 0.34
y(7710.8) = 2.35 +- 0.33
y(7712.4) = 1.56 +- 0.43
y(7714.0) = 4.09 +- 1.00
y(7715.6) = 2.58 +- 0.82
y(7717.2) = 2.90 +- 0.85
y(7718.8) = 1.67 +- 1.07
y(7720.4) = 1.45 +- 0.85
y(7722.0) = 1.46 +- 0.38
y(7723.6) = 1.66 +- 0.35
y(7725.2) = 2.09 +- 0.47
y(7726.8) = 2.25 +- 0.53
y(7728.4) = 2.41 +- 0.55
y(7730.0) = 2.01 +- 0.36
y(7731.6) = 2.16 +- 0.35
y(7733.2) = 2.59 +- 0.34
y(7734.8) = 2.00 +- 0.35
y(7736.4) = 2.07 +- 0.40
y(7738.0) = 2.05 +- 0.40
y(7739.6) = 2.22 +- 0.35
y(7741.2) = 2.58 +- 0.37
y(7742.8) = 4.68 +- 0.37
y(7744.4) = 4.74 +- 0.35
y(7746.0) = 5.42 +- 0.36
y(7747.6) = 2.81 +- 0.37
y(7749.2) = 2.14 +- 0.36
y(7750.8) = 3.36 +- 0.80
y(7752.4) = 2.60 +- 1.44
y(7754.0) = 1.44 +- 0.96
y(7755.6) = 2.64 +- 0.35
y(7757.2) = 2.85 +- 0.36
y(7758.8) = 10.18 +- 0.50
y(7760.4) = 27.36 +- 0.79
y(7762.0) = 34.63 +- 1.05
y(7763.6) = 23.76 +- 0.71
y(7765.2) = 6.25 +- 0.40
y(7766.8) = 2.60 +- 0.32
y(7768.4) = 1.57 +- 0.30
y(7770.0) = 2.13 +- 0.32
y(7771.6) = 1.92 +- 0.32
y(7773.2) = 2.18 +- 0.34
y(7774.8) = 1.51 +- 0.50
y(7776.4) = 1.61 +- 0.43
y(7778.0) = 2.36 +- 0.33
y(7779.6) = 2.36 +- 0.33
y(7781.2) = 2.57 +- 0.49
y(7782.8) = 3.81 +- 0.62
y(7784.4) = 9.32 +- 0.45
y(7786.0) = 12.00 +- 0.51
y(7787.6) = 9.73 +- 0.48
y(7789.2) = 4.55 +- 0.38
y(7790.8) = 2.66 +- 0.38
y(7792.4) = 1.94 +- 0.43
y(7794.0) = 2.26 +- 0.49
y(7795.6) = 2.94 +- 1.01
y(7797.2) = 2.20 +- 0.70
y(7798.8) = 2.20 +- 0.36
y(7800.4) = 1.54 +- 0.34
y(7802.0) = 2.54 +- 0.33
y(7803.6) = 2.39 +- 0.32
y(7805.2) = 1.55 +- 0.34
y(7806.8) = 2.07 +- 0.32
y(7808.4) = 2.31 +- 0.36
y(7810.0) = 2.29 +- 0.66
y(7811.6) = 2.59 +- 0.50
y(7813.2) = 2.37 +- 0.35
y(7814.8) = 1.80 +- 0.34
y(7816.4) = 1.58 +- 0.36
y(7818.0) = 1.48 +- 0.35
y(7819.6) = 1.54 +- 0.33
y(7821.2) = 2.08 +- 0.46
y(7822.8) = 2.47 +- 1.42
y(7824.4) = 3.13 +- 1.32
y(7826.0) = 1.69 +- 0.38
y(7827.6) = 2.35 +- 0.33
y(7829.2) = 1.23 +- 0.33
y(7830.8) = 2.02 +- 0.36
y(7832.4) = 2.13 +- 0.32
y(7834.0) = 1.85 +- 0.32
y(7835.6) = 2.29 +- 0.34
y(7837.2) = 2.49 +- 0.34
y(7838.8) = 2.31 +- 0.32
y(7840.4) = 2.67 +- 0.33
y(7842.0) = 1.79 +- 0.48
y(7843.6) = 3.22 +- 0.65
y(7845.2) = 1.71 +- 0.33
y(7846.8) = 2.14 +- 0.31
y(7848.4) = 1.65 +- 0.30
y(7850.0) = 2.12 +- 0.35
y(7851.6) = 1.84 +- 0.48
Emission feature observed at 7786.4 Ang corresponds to [N II] 6583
